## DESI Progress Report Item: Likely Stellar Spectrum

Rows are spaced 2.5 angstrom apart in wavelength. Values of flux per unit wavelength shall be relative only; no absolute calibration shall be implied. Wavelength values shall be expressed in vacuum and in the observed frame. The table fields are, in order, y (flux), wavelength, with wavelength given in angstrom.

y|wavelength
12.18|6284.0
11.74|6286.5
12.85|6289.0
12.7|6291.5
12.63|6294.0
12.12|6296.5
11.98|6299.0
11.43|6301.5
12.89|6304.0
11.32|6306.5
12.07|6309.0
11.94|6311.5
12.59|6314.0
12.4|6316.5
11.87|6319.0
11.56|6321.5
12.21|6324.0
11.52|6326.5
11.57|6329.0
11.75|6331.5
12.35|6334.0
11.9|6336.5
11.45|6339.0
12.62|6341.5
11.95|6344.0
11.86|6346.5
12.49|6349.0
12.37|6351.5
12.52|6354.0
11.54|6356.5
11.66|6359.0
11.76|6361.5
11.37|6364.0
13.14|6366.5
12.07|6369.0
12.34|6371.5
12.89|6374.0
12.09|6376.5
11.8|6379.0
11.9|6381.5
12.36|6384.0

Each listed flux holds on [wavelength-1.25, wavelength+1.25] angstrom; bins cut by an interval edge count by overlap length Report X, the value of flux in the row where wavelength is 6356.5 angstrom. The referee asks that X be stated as 11.54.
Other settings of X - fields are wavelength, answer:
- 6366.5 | 13.14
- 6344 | 11.95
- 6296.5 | 12.12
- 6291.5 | 12.7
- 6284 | 12.18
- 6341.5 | 12.62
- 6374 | 12.89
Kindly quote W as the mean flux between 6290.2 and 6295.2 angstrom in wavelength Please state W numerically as 12.7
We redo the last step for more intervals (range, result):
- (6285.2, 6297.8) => 12.4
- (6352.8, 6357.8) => 12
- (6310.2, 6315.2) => 12.3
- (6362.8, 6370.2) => 12.2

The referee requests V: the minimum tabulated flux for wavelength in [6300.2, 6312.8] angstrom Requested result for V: 11.32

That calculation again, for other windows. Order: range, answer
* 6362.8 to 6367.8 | 11.37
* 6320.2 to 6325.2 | 11.56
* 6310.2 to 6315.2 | 11.94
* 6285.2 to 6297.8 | 11.74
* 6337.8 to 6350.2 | 11.45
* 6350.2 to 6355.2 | 12.37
